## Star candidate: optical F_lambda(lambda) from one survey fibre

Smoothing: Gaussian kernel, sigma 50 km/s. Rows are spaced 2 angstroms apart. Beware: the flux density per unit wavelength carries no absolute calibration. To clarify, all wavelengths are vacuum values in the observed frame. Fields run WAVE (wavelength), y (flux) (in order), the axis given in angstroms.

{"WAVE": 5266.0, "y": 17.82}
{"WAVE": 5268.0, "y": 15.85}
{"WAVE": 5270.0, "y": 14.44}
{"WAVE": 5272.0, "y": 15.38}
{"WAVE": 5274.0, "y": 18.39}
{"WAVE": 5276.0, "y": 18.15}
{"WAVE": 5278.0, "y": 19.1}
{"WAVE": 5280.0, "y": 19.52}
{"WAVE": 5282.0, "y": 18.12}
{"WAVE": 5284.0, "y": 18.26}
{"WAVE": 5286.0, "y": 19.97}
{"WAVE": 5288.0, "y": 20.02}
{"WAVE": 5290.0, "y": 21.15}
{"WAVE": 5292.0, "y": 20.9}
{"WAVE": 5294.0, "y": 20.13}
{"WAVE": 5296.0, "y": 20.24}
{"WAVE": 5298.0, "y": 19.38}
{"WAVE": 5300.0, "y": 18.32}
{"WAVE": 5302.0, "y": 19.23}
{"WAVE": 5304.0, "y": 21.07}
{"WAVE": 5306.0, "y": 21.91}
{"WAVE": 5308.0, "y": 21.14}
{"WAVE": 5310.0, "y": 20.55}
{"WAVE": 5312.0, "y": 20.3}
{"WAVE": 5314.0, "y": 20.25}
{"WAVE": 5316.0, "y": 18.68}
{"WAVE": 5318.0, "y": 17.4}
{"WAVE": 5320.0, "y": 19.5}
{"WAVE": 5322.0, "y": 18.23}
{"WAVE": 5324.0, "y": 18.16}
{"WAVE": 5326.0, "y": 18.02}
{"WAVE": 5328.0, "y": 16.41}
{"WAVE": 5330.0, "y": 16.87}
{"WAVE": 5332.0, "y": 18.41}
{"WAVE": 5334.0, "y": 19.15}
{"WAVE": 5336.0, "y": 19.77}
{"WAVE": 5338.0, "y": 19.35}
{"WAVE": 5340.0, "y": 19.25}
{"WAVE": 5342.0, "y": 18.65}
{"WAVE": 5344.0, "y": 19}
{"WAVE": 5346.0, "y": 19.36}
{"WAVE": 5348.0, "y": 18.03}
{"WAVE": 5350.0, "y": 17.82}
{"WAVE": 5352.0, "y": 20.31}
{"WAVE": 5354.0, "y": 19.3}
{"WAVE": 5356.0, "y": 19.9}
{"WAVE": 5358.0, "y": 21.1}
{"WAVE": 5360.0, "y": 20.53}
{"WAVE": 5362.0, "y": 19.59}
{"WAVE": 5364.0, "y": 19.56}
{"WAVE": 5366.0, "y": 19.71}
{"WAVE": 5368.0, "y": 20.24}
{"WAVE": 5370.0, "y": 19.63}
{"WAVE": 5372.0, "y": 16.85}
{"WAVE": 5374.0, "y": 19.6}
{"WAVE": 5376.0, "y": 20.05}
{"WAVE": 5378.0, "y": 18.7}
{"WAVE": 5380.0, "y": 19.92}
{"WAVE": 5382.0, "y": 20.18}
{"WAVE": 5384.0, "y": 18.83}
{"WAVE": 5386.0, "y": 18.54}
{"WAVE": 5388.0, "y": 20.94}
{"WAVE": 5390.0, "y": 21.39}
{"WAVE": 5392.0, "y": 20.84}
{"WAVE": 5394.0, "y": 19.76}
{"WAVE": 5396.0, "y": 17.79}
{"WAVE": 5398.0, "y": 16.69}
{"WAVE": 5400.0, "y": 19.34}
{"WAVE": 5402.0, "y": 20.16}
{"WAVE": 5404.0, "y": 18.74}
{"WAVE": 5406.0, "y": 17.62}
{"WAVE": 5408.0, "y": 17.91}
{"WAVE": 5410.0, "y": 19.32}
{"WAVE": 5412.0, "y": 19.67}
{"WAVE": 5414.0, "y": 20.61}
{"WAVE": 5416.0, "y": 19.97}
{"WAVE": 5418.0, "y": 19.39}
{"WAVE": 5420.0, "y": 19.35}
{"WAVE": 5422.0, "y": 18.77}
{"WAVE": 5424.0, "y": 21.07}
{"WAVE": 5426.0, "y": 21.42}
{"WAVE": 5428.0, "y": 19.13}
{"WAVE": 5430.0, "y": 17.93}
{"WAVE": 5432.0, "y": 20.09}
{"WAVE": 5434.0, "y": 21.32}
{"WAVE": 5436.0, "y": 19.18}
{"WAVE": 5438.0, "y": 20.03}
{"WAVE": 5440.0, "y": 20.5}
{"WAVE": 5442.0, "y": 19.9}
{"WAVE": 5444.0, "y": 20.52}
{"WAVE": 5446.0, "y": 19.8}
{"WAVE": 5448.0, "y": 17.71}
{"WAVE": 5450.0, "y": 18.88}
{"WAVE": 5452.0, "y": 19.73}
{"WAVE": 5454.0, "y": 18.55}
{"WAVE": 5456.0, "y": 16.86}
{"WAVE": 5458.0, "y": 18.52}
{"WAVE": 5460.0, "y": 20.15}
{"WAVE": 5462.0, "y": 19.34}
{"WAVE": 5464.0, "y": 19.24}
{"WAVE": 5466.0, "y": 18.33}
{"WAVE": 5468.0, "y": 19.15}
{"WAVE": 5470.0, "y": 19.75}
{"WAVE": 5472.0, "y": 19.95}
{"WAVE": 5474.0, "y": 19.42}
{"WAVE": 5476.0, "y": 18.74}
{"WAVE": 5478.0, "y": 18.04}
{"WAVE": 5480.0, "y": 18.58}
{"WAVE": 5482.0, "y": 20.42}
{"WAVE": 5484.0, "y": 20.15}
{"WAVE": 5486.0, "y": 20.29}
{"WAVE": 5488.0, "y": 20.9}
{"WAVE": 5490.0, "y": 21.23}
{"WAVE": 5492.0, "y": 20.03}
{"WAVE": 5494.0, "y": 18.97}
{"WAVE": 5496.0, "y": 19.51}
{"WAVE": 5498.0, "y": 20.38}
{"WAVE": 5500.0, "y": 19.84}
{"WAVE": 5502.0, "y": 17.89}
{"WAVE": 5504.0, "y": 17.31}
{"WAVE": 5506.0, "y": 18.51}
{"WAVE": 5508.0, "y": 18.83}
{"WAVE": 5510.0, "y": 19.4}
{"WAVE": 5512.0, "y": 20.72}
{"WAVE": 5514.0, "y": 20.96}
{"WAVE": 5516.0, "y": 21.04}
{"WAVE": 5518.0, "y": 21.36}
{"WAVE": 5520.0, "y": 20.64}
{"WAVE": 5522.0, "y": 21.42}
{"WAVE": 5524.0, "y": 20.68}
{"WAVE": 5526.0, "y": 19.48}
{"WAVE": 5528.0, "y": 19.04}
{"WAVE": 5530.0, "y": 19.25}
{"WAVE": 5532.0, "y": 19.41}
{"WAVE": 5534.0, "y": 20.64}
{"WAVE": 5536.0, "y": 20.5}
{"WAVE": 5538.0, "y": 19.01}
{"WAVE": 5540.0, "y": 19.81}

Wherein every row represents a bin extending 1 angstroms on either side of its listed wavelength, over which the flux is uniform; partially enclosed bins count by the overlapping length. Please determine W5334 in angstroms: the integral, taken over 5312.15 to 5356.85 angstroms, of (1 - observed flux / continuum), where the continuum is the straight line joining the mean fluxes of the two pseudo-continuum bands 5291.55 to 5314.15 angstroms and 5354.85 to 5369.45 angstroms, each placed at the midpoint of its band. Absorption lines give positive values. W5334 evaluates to 3.1 angstroms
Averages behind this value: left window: 20.3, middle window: 18.7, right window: 20.1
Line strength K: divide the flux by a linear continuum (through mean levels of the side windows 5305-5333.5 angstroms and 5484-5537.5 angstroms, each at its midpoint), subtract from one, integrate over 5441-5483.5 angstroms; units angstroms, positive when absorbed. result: 1.2 angstroms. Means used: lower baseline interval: 19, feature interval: 19.1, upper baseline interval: 19.9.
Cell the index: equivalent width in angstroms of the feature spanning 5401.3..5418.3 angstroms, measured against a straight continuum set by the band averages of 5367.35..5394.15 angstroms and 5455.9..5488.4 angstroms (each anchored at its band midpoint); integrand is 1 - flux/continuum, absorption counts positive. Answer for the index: 0.3 angstroms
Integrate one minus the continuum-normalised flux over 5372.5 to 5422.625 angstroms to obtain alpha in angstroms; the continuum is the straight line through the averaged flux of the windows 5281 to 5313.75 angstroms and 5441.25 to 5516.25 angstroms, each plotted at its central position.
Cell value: 0.9 angstroms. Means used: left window 20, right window 19.4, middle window 19.3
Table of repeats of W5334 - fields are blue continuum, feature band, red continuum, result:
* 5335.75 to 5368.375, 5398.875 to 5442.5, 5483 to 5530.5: 0.2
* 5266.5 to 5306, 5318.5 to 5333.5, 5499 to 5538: 0.9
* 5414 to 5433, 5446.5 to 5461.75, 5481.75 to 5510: 0.7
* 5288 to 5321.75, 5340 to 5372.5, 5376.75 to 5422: 0.4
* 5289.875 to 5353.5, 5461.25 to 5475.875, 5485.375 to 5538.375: 0.4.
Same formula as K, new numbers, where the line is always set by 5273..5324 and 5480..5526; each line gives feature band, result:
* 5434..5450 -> 0.1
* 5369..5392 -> 0.2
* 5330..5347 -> 0.6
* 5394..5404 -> 0.6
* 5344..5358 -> 0.3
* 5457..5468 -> 0.4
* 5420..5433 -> 0.1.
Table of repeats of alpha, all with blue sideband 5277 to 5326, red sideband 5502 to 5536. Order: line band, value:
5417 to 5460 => 0.66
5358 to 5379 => 0.18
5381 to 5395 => -0.25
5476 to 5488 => 0.17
